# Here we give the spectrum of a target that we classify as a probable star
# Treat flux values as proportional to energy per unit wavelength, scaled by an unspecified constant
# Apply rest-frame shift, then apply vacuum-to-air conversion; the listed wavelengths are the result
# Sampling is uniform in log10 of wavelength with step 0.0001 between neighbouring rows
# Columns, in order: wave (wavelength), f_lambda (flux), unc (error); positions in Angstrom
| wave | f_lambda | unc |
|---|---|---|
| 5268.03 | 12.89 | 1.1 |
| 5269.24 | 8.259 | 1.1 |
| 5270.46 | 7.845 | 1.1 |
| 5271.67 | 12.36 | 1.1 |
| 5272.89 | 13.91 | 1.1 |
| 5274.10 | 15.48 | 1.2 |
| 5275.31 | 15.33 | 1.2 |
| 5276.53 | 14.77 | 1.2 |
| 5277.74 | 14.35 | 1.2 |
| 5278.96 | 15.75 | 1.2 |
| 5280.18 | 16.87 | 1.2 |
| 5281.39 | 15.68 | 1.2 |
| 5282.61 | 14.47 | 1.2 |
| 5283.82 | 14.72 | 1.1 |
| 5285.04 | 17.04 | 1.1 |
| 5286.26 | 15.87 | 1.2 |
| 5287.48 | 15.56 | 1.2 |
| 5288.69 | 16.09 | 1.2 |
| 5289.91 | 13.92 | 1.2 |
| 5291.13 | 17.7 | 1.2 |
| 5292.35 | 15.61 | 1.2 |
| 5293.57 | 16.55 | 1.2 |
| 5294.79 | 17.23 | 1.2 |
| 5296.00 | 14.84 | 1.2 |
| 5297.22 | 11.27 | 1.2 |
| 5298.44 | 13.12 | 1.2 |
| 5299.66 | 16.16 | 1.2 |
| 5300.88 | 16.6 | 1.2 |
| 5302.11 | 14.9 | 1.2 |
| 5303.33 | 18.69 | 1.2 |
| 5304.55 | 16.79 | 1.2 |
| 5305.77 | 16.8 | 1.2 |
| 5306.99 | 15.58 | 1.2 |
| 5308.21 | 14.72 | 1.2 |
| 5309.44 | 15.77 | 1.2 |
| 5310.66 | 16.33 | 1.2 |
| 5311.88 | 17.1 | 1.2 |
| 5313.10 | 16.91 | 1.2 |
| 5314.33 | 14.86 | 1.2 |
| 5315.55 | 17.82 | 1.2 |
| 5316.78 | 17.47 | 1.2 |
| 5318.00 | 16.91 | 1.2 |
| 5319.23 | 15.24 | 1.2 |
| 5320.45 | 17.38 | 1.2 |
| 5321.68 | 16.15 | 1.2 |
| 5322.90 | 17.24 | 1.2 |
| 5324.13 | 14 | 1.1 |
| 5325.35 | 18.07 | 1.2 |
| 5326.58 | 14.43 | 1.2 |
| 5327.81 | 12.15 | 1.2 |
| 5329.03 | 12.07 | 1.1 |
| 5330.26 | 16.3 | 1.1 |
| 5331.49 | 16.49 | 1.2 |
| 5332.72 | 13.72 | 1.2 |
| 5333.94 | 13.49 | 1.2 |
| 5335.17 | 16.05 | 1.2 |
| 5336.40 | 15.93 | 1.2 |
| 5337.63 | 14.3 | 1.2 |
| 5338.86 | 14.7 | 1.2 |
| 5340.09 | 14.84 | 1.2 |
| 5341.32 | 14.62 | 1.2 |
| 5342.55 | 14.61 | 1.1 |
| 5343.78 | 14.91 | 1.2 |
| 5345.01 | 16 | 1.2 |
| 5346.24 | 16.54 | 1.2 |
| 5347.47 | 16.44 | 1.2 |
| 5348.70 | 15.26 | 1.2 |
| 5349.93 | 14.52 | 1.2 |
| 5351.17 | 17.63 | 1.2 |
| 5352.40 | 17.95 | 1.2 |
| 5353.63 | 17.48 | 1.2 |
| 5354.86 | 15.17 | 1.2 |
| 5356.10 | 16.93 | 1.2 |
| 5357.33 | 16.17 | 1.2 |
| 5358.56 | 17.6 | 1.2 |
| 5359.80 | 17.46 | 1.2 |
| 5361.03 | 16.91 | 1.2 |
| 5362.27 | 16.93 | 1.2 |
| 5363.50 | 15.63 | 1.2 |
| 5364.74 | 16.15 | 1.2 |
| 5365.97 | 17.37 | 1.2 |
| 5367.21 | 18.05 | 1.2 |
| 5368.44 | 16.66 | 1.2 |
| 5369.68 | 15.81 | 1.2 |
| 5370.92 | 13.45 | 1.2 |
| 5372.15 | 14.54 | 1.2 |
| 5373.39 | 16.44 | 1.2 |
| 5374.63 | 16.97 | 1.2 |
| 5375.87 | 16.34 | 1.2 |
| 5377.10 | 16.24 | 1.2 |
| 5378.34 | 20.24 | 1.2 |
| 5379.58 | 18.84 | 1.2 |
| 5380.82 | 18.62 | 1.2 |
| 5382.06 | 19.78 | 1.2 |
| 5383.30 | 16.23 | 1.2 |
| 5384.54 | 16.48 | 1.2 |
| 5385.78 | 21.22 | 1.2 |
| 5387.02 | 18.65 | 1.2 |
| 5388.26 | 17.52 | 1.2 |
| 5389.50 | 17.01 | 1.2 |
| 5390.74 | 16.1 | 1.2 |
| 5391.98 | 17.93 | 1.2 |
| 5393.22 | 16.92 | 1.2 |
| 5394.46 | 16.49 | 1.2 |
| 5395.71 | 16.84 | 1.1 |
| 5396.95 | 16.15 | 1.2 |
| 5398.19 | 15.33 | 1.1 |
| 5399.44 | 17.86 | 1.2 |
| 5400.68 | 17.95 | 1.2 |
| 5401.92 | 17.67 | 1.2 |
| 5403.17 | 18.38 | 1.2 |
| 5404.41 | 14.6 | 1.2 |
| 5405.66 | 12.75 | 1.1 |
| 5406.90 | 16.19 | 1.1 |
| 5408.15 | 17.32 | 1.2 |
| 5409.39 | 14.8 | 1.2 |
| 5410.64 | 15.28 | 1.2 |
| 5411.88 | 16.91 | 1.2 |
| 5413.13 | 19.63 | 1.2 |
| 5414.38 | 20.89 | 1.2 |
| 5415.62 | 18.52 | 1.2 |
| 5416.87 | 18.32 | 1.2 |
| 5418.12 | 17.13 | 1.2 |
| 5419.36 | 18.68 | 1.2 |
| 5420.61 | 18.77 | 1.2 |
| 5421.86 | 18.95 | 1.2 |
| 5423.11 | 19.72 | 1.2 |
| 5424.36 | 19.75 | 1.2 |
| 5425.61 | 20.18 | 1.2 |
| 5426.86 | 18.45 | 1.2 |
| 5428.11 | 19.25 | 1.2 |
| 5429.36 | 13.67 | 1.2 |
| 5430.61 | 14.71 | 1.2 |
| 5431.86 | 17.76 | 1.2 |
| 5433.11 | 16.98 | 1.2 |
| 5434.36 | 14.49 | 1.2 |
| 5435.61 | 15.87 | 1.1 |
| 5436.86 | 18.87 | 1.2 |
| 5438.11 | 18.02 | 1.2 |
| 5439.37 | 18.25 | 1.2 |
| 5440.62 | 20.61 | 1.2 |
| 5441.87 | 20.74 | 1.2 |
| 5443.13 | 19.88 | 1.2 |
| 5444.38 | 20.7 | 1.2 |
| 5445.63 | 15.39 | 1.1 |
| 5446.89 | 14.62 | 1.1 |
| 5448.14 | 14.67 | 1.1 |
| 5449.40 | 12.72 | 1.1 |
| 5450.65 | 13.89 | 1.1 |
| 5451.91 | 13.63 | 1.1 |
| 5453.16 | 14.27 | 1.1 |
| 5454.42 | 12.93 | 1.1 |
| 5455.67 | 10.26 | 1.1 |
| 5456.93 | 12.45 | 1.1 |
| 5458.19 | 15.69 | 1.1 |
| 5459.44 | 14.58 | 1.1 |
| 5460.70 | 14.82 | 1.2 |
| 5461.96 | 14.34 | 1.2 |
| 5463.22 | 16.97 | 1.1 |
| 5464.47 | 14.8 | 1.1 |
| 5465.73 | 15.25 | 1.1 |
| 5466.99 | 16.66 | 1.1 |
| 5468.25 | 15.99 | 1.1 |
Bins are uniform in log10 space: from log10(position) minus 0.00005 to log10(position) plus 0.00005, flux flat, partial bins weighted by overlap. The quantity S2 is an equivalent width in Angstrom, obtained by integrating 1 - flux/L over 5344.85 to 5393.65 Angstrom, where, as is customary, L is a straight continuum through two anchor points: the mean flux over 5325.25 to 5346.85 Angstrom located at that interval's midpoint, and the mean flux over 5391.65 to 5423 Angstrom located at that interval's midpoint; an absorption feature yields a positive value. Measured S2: -3.0 Angstrom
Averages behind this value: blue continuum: 14.9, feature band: 17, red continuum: 17.2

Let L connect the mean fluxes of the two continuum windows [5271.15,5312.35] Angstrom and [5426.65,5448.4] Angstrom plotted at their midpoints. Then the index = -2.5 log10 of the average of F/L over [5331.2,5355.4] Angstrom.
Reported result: 0.046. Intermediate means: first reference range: 15.5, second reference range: 17.4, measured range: 15.5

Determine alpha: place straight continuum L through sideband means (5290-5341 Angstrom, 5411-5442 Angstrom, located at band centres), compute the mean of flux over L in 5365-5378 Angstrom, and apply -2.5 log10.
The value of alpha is 0.04 mag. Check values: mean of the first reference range 15.6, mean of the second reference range 18.1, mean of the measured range 16.3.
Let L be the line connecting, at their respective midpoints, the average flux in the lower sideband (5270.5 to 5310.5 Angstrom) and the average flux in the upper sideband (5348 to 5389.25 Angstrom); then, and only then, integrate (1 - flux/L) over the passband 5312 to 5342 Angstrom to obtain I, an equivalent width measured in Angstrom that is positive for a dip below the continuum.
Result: 1.2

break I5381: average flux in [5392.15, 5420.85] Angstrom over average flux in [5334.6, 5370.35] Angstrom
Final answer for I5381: 1.1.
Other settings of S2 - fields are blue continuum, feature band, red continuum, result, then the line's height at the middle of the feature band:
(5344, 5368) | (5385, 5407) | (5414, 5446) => 0.6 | 17.5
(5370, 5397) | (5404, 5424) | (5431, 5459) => -1.0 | 16.6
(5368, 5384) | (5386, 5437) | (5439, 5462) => -3.4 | 16.2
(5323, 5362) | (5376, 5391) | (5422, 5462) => -2.0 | 15.9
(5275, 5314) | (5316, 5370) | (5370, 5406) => 1.6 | 16.4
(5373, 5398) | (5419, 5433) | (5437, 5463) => -1.5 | 16.4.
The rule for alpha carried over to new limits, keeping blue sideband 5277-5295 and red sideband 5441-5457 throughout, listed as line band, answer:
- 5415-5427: -0.22 mag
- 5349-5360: -0.08 mag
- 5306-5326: -0.04 mag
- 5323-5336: 0.06 mag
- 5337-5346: 0.05 mag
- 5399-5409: -0.08 mag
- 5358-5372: -0.06 mag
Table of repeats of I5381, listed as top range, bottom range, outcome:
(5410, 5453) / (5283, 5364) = 1.11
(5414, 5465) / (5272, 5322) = 1.06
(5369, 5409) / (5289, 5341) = 1.09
